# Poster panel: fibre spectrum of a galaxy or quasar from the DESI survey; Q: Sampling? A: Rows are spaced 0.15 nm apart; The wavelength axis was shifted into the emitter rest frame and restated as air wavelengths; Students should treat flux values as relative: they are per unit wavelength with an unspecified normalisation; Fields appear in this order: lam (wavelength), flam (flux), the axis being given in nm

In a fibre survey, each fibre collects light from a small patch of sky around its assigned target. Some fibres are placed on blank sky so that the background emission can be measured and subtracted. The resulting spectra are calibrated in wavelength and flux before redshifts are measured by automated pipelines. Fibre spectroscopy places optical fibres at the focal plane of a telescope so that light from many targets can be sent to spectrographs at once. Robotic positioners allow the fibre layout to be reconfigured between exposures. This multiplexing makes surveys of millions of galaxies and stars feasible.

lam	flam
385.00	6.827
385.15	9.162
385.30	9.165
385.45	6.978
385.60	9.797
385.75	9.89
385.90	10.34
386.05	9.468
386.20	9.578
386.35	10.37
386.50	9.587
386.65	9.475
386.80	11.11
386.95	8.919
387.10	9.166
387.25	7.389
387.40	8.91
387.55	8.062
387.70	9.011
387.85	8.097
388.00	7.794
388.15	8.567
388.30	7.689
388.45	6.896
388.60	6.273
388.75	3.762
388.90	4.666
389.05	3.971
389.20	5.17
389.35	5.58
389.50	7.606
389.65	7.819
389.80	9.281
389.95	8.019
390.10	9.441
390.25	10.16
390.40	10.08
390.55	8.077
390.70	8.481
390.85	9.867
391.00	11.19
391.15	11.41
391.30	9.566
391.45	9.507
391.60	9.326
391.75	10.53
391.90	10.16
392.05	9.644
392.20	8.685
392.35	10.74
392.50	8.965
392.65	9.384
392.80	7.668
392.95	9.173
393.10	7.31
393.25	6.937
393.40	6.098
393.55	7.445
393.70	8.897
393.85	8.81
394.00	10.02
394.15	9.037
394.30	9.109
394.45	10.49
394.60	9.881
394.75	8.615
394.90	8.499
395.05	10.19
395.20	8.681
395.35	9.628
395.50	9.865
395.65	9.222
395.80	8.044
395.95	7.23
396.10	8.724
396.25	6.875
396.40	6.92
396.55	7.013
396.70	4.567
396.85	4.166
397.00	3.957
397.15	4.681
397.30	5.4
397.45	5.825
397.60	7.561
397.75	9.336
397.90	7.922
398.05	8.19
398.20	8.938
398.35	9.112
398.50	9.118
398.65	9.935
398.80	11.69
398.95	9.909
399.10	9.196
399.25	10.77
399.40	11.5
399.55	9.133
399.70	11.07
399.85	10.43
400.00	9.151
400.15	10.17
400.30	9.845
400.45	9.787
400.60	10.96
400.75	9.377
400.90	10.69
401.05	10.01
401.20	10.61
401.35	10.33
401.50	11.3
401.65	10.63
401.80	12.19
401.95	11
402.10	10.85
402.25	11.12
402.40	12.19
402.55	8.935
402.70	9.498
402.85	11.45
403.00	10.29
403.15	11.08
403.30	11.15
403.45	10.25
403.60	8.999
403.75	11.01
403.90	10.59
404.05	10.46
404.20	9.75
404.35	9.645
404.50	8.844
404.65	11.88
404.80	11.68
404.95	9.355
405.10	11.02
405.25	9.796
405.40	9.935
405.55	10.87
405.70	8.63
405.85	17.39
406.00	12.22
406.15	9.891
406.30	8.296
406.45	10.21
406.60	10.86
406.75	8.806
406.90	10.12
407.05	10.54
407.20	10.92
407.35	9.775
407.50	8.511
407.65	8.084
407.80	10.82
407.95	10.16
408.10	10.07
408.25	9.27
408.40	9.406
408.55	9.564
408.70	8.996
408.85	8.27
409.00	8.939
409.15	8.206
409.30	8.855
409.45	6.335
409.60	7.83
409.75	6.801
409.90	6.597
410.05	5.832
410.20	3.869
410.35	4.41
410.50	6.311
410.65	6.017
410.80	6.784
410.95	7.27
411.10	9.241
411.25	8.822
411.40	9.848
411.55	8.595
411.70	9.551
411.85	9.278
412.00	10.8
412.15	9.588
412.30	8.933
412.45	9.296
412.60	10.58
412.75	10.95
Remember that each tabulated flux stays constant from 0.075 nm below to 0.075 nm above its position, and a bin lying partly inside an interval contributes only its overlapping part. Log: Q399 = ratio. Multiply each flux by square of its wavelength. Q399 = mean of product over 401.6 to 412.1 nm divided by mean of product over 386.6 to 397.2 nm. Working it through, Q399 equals 1.2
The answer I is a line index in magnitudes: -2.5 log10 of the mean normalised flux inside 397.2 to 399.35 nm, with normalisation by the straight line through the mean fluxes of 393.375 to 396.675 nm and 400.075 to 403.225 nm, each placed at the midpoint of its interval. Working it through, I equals 0.10 mag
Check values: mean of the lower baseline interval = 8.58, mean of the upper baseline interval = 10.6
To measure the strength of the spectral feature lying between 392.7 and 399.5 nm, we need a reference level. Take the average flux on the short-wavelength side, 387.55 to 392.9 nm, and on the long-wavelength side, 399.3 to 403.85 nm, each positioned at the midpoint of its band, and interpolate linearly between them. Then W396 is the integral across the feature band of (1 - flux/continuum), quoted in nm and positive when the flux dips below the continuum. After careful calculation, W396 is 0.855 nm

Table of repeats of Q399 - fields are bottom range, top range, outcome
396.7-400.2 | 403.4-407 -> 1.27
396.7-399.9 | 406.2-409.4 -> 1.18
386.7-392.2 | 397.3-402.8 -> 1.25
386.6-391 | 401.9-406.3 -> 1.44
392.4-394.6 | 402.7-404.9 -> 1.28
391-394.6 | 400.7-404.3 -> 1.21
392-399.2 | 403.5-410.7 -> 1.19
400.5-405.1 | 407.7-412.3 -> 0.81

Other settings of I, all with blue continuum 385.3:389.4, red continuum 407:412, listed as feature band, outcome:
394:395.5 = -0.16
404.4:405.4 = -0.25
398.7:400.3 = -0.24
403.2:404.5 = -0.23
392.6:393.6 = 0.06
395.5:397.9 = 0.20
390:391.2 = -0.20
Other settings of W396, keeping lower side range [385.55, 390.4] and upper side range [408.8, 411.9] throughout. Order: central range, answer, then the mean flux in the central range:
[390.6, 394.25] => -0.474 nm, 9.11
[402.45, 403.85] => -0.475 nm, 10.3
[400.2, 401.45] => -0.390 nm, 10.2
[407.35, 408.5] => -0.294 nm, 9.5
